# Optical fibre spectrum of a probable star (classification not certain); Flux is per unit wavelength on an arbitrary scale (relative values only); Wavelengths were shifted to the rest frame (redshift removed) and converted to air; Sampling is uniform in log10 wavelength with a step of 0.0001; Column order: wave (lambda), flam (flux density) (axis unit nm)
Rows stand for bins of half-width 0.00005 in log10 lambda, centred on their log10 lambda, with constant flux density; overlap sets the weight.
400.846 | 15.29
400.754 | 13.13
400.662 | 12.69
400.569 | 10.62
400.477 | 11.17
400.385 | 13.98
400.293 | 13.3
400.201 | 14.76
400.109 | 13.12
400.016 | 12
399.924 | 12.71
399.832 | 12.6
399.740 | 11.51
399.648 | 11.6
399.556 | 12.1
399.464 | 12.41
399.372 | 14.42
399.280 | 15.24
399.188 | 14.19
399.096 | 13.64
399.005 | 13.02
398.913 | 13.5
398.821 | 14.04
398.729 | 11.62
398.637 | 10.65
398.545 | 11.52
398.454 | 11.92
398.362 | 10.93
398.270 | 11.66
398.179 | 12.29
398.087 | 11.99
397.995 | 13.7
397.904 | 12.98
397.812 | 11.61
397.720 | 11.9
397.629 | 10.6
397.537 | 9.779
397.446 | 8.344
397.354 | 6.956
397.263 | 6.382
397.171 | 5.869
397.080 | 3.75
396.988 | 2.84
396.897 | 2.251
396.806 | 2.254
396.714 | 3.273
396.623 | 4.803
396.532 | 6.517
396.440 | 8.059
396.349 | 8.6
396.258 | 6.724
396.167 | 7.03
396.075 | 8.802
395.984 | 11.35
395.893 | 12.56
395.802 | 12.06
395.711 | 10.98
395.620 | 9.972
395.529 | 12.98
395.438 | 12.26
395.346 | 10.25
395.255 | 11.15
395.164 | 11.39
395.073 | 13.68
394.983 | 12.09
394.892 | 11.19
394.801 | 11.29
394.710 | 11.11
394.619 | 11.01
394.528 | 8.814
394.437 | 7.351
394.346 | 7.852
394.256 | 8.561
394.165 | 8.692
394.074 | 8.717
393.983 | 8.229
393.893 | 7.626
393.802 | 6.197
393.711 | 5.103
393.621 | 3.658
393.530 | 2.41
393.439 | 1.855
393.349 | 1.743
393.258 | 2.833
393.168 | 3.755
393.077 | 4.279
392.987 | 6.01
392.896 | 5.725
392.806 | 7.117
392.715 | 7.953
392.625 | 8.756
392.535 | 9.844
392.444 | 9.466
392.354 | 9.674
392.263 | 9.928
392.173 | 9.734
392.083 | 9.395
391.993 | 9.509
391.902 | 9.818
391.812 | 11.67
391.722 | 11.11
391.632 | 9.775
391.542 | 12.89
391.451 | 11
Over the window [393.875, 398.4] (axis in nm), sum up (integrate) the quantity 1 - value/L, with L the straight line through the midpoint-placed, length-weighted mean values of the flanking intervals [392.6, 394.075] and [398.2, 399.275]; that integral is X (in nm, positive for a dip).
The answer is -0.31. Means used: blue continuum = 5.26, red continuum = 12.5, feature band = 9.23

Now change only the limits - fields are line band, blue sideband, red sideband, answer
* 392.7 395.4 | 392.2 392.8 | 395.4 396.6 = 0.53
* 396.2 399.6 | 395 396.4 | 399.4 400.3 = 0.59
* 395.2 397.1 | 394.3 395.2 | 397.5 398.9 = 0.50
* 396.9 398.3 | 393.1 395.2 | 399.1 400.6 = 0.23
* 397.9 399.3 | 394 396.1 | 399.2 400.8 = -0.05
